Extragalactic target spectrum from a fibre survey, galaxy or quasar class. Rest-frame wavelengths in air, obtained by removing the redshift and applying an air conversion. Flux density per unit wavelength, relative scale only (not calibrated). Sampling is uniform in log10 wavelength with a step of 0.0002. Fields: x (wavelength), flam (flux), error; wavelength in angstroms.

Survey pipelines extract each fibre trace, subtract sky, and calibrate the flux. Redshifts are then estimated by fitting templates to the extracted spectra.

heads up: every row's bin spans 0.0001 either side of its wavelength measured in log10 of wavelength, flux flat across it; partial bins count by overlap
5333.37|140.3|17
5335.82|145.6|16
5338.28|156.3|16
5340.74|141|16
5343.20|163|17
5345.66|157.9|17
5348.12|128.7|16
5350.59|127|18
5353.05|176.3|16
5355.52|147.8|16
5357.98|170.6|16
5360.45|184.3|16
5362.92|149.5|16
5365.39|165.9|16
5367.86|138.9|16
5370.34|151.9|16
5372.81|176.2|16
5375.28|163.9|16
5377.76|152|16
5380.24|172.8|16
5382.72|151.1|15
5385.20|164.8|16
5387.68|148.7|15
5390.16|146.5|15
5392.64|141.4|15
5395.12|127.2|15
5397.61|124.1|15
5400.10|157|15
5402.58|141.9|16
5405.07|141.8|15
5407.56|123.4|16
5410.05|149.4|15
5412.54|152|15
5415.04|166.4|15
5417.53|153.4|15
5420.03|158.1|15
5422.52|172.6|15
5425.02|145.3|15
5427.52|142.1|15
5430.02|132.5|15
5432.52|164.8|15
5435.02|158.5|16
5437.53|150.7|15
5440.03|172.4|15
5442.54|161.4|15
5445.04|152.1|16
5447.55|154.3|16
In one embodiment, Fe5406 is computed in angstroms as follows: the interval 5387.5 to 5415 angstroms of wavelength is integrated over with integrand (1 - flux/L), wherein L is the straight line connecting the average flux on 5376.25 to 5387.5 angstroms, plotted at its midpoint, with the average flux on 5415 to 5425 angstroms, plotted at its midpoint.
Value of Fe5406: 3.0 angstroms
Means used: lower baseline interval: 159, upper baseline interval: 160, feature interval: 142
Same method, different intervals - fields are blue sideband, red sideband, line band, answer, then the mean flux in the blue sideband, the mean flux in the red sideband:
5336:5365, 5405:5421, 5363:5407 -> 0.4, 155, 150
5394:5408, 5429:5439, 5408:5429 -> -1.2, 137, 153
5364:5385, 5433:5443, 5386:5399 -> 1.7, 159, 161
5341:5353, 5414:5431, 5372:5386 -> -1.3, 147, 153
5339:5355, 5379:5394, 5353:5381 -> -1.9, 149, 154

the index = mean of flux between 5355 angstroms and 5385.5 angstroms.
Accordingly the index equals 161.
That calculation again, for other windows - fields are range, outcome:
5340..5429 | 152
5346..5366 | 156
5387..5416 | 143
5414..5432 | 153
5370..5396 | 155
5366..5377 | 158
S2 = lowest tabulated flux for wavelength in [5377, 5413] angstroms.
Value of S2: 123.4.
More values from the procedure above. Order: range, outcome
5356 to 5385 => 138.9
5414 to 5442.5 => 132.5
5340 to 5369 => 127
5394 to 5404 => 124.1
